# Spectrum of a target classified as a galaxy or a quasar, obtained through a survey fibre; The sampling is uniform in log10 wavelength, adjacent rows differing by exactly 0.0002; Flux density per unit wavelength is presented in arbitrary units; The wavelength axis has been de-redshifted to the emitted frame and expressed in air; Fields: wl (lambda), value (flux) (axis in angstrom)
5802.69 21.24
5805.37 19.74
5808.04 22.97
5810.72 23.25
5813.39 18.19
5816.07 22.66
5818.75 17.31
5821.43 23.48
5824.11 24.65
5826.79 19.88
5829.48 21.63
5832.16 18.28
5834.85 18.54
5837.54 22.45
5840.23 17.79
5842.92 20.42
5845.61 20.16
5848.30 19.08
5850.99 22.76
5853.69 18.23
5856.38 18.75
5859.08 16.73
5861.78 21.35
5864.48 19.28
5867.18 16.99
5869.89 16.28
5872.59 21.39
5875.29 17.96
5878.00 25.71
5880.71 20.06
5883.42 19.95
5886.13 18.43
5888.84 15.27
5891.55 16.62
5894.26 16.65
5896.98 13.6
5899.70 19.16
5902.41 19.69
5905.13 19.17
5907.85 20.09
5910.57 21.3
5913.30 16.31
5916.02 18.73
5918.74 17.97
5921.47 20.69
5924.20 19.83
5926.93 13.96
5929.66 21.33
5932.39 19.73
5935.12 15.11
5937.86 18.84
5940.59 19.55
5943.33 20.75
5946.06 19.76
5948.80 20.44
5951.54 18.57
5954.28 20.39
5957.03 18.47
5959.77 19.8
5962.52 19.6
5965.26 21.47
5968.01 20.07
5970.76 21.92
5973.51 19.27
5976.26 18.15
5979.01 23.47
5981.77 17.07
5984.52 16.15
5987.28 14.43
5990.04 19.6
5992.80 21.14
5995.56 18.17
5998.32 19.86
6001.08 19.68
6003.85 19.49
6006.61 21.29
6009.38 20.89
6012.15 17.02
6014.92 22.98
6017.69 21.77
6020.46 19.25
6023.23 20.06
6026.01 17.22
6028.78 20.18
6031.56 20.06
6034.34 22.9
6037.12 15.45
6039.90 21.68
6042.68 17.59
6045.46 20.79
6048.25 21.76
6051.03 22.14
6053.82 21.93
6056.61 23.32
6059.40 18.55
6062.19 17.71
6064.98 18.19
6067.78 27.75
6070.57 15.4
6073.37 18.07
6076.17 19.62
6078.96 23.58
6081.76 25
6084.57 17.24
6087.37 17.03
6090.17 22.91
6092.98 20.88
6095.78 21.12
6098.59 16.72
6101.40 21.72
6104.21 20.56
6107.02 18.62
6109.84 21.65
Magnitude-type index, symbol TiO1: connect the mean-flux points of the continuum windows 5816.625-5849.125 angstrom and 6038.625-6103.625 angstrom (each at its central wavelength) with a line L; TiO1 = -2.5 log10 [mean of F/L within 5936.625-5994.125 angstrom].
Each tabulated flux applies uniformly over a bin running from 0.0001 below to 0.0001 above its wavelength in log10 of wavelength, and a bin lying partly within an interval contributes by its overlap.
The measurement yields 0.05 mag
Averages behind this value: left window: 20.4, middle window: 19.5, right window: 20.5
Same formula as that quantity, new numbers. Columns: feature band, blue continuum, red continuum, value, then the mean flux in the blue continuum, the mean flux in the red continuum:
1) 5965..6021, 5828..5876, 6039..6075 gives 0.022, 19.4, 20.4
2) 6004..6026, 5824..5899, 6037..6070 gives 0.007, 19.2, 20.6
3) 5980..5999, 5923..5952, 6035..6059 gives 0.092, 18.9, 20.6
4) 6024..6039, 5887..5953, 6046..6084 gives 0.059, 18.5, 20.9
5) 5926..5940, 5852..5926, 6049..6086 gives 0.070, 18.7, 20.7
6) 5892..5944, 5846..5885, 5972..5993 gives 0.037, 19.6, 18.5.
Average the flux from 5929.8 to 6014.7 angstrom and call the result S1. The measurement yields 19.4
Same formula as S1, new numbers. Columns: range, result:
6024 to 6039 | 19.3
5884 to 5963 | 18.6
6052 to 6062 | 20.9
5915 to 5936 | 18.5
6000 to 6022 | 20.3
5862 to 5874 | 18.8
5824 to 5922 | 19.2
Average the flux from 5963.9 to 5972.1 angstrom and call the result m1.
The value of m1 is 21.1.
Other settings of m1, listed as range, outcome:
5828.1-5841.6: 19.7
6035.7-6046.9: 18.9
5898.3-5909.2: 19.5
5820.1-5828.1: 22.7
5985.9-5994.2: 18.4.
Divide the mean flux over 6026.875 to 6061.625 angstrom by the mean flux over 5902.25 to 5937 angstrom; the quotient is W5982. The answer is 1.09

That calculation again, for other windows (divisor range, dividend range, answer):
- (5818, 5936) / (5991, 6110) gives 1.05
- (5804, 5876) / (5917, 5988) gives 0.96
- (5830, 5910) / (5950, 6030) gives 1.03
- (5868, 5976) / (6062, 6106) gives 1.06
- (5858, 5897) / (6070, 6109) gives 1.08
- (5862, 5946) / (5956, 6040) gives 1.05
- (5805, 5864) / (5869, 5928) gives 0.91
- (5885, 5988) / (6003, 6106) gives 1.08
